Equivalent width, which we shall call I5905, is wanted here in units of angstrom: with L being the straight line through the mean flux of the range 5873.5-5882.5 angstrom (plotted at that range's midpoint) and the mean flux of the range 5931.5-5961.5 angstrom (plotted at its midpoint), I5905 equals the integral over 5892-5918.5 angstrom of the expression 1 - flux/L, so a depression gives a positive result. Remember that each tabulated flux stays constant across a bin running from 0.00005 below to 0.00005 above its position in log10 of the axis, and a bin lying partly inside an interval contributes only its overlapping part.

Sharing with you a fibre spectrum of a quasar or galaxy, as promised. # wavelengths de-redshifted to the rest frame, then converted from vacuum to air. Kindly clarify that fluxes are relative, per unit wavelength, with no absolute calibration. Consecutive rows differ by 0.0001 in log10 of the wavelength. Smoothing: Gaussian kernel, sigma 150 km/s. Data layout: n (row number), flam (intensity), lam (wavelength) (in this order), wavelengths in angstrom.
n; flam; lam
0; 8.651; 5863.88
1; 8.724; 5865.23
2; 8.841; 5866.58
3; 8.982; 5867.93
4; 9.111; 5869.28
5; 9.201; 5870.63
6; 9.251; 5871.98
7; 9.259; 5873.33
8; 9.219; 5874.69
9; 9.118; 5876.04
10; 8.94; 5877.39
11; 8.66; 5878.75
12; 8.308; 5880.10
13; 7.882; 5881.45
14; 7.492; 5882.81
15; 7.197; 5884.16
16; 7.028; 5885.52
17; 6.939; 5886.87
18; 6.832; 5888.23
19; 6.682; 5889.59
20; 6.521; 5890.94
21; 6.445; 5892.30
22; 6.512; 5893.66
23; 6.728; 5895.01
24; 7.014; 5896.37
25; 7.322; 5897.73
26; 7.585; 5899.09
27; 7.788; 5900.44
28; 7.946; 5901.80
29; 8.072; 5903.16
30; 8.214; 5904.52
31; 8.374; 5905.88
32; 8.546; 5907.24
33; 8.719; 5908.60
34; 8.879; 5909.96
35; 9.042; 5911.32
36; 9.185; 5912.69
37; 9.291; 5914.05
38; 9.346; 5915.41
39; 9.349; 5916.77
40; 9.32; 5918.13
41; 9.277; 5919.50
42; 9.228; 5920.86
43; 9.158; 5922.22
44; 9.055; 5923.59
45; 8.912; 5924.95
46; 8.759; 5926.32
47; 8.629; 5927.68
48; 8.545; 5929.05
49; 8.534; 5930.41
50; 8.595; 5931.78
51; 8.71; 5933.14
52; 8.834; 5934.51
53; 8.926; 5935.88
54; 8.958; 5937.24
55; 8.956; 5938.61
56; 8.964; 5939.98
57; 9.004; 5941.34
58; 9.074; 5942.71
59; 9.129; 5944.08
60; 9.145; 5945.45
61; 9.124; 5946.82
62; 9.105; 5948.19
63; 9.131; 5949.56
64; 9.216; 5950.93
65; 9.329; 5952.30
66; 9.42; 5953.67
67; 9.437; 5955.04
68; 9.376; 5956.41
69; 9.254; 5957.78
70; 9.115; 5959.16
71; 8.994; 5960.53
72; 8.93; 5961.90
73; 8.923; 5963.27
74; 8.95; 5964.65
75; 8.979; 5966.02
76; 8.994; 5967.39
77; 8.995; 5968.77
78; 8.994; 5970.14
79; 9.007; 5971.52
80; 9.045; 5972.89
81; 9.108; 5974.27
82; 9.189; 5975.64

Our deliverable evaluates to 1.9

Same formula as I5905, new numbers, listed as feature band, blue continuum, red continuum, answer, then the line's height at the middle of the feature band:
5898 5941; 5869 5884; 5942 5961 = 1.1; 8.99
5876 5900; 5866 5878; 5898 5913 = 3.8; 8.75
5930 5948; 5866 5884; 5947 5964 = 0.3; 9.09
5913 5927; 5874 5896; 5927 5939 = -1.3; 8.41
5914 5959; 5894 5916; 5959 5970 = -2.3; 8.63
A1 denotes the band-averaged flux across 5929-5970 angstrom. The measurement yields 9.03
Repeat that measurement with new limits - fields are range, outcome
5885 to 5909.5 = 7.42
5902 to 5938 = 8.85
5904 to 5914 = 8.75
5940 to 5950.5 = 9.1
